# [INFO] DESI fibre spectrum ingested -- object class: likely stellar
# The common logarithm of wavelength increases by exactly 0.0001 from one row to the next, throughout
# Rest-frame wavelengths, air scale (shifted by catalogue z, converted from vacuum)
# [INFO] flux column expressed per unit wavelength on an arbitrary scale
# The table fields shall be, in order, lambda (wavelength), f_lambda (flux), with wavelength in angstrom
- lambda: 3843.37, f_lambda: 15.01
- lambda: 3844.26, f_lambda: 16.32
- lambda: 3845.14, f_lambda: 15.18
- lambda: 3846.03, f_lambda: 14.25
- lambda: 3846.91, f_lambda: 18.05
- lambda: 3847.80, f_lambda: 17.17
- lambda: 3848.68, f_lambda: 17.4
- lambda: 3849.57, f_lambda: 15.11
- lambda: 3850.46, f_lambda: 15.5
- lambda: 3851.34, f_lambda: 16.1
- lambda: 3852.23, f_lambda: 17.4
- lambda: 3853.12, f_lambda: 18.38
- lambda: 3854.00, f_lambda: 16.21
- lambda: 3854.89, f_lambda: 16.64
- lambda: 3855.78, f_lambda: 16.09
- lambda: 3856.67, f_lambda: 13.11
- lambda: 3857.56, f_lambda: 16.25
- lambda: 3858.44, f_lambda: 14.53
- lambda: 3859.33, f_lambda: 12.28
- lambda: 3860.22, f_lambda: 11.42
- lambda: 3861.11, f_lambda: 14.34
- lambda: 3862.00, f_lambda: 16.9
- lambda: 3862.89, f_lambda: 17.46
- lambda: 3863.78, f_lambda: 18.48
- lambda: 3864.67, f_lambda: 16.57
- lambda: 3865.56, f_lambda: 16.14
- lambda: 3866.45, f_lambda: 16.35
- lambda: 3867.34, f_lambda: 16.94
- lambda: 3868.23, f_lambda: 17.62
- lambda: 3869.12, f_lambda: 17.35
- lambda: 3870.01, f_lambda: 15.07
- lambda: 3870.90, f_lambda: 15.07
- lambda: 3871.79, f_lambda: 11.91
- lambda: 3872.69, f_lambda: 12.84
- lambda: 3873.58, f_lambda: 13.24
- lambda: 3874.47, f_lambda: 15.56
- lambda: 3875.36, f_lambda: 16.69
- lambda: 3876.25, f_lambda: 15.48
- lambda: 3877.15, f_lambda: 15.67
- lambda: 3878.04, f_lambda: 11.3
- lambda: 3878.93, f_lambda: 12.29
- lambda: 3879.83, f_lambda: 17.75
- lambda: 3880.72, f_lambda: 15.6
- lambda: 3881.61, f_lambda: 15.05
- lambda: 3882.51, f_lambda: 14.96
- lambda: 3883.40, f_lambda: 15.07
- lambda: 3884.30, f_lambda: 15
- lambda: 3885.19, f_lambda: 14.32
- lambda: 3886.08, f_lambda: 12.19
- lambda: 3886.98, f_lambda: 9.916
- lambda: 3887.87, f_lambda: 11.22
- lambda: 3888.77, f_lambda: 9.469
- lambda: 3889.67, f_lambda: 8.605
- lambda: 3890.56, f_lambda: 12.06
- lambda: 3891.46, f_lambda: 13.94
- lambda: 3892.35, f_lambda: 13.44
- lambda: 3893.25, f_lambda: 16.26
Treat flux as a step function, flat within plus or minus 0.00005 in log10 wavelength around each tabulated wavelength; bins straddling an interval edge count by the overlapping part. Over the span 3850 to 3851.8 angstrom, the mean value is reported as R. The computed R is 15.8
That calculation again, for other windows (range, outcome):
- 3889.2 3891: 10.3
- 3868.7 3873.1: 14.4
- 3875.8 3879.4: 13.7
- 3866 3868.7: 17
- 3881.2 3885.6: 14.9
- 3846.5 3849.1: 17.5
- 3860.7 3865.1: 16.8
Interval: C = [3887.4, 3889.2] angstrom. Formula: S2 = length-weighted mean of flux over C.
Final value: 10.3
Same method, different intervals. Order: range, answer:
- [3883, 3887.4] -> 13.3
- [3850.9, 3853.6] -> 17.3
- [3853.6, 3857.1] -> 15.5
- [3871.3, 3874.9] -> 13.4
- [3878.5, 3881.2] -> 15.2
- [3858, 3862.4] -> 13.9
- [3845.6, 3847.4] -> 16.2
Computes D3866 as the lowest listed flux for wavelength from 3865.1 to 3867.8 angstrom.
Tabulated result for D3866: 16.14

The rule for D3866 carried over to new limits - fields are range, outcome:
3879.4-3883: 14.96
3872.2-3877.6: 12.84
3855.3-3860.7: 11.42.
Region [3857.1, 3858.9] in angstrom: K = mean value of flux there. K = 15.4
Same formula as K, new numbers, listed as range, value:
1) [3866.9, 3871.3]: 16.4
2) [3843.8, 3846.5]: 15.3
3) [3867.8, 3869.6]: 17.5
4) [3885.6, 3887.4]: 11.1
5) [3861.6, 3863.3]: 17.2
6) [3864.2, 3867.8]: 16.5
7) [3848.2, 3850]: 16.3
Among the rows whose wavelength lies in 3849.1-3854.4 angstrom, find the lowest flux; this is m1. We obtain 15.11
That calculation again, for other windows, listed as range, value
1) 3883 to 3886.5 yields 12.19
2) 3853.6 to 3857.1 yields 13.11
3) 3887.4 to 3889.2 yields 9.469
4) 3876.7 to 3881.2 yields 11.3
